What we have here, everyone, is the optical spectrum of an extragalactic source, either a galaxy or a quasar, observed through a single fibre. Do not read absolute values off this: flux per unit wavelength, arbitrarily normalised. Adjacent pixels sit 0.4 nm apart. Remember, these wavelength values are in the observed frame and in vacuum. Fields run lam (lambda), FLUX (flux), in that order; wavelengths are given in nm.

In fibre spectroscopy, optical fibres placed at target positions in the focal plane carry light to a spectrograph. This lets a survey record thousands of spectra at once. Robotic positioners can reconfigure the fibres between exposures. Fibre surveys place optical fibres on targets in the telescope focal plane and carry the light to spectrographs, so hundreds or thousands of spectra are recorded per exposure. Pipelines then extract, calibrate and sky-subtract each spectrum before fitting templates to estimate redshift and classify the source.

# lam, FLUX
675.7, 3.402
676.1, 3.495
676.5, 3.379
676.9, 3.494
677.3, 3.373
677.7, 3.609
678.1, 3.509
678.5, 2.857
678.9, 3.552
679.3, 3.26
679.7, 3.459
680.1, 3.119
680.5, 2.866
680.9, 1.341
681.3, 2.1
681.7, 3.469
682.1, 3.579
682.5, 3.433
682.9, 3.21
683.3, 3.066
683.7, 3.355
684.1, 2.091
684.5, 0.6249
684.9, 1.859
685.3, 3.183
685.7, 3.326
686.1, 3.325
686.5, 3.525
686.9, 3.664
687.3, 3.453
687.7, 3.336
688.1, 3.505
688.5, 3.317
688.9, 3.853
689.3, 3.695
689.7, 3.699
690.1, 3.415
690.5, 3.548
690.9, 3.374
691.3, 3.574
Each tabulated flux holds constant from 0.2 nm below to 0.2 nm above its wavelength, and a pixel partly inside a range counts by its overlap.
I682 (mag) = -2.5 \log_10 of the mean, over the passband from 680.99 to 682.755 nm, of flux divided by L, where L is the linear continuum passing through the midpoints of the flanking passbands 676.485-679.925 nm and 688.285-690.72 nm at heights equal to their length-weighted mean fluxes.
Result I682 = 0.14 mag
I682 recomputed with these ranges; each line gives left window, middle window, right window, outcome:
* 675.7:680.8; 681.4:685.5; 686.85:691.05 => 0.22 mag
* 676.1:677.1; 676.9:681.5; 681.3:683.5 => 0.11 mag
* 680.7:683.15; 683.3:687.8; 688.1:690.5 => 0.12 mag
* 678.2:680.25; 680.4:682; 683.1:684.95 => 0.13 mag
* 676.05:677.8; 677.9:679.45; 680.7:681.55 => -0.19 mag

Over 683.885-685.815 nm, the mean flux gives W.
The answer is 2.18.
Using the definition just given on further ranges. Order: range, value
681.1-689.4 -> 3.09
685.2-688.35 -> 3.42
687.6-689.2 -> 3.53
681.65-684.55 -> 2.94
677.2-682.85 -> 3.11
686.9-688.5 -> 3.45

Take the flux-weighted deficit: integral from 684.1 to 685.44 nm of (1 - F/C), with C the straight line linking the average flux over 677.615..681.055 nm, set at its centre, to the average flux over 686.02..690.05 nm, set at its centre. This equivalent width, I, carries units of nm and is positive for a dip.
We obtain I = 0.60 nm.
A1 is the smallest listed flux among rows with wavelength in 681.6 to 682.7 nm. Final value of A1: 3.433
